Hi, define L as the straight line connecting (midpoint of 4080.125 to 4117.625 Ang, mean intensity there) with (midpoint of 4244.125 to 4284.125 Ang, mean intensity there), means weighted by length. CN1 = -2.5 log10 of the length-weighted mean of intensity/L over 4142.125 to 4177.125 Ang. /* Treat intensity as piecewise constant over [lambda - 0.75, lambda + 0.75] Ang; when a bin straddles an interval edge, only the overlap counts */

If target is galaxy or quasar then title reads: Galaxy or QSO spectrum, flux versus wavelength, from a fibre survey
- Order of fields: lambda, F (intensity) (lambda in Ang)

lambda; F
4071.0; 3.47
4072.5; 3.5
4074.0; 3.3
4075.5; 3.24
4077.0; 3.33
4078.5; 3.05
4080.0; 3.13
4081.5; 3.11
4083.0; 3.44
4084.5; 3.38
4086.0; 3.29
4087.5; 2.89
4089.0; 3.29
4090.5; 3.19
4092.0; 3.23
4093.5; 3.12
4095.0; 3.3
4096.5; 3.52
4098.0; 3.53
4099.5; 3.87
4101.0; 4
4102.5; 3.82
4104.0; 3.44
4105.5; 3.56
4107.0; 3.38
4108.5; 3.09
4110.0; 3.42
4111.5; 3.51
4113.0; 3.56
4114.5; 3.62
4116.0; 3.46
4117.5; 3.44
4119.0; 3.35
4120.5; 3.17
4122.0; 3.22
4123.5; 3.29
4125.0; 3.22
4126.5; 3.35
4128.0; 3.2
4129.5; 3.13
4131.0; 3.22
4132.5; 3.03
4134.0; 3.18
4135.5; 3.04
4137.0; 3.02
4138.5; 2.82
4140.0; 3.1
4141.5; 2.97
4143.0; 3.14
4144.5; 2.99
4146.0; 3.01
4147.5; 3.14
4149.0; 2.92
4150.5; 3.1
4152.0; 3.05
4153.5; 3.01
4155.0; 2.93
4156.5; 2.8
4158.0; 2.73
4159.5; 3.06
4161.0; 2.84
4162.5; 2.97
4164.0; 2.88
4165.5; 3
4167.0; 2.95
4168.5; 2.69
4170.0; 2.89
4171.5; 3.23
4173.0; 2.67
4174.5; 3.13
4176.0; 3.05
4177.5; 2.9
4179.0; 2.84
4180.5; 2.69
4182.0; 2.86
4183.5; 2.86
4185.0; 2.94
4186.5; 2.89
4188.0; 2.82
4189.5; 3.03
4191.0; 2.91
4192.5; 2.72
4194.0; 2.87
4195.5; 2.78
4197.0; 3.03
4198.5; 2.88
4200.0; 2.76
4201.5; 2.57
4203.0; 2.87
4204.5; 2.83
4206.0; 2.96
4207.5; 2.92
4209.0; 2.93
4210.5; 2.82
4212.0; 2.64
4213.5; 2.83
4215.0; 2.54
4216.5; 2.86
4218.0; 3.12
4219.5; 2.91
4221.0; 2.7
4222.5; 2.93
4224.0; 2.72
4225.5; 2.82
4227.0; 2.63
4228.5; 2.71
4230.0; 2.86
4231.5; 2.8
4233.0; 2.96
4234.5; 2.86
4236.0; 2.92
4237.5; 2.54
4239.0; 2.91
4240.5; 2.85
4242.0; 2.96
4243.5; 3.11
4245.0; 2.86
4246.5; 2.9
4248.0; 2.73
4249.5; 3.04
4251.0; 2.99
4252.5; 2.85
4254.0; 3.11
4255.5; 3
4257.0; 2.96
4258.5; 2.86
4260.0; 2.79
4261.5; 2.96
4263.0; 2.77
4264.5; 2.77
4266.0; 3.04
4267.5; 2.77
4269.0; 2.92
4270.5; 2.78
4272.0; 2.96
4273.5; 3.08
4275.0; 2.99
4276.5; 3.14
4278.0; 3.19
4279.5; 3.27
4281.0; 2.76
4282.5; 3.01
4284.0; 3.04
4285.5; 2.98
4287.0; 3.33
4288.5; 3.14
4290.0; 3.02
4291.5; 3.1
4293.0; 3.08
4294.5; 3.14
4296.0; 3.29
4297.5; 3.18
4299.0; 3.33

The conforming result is 0.10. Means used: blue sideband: 3.41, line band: 2.96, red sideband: 2.94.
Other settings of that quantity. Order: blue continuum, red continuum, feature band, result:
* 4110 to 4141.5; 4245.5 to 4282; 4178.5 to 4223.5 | 0.09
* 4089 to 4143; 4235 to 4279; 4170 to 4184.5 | 0.08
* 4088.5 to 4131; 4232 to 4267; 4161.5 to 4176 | 0.09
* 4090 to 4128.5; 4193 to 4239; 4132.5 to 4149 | 0.07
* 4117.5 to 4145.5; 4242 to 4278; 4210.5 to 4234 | 0.07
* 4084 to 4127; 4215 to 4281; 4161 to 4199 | 0.09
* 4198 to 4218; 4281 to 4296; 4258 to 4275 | 0.05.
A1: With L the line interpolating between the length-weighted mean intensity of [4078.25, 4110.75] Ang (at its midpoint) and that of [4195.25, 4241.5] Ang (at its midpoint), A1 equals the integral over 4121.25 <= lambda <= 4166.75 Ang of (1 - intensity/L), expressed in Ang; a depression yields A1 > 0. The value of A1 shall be 1.6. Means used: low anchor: 3.37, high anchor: 2.82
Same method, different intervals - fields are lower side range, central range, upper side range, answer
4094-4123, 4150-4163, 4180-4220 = 0.9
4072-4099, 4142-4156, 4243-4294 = 0.6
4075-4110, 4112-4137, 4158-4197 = -0.7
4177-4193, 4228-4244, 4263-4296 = 0.5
